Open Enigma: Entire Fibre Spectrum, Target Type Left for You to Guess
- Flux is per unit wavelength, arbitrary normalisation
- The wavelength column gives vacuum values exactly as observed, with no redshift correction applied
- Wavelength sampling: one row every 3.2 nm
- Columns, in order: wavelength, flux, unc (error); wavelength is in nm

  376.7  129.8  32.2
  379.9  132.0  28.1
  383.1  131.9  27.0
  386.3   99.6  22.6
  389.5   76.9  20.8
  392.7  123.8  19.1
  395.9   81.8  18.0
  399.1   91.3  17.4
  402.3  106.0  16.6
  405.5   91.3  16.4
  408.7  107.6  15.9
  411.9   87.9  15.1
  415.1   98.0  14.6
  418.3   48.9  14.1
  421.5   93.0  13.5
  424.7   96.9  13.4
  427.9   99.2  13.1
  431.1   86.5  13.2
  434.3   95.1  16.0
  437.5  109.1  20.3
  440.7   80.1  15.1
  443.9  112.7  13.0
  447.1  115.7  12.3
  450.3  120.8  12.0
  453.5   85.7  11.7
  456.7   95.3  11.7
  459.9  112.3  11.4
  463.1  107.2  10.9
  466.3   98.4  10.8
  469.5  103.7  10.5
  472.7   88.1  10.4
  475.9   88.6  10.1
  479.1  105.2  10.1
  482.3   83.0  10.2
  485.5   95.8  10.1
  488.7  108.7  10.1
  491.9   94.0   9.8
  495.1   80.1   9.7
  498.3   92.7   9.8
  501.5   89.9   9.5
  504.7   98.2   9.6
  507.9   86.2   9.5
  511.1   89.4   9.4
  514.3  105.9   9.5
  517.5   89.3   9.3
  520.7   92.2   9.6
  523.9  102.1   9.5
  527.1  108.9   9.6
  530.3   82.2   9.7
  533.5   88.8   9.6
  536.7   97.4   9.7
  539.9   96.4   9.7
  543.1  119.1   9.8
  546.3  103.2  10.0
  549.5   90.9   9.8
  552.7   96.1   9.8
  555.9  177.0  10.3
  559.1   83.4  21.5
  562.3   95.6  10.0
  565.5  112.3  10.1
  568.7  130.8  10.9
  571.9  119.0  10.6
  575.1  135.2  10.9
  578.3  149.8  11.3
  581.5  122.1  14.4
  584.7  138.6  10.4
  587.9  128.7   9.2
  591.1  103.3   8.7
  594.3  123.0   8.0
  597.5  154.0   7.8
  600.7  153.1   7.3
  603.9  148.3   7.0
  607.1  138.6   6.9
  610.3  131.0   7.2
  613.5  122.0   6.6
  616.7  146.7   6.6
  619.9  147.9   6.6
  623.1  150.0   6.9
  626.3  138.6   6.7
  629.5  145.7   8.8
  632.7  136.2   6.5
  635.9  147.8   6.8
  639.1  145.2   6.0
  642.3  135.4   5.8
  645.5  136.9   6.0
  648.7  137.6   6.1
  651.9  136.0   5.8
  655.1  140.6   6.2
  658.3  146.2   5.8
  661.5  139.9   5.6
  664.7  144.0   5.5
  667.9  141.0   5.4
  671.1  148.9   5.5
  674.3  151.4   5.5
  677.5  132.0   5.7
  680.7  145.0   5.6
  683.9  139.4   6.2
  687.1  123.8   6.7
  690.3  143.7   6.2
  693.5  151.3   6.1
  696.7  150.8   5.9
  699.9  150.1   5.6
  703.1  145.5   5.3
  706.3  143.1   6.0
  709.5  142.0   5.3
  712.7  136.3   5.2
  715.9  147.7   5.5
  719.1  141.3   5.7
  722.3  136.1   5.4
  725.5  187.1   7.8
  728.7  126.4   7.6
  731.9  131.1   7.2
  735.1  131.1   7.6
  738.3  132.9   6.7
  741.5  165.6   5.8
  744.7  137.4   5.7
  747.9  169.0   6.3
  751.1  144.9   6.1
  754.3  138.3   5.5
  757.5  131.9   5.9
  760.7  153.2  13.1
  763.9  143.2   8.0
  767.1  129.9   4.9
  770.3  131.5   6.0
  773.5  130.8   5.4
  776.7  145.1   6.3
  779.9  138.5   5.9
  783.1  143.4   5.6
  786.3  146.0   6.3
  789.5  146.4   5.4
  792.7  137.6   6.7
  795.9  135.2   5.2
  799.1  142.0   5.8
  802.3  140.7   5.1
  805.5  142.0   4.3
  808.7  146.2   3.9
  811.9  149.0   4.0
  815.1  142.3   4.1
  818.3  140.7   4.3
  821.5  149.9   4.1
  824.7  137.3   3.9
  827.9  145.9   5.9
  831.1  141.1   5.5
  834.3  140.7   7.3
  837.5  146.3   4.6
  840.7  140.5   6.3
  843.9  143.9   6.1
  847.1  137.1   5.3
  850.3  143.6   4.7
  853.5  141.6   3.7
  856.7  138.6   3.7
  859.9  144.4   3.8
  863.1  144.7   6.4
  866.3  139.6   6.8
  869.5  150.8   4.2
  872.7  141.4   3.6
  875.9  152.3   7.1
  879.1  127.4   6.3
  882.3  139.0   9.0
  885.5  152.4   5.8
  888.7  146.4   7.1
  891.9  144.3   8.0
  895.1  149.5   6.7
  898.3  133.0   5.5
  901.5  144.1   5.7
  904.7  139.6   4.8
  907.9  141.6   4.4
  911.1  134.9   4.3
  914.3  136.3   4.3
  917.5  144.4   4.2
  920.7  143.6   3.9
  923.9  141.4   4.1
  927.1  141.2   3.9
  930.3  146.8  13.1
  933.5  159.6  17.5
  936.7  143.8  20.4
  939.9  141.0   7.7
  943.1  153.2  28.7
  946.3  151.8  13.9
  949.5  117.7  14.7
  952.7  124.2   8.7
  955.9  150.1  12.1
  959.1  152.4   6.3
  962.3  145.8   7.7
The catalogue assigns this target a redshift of 0.49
